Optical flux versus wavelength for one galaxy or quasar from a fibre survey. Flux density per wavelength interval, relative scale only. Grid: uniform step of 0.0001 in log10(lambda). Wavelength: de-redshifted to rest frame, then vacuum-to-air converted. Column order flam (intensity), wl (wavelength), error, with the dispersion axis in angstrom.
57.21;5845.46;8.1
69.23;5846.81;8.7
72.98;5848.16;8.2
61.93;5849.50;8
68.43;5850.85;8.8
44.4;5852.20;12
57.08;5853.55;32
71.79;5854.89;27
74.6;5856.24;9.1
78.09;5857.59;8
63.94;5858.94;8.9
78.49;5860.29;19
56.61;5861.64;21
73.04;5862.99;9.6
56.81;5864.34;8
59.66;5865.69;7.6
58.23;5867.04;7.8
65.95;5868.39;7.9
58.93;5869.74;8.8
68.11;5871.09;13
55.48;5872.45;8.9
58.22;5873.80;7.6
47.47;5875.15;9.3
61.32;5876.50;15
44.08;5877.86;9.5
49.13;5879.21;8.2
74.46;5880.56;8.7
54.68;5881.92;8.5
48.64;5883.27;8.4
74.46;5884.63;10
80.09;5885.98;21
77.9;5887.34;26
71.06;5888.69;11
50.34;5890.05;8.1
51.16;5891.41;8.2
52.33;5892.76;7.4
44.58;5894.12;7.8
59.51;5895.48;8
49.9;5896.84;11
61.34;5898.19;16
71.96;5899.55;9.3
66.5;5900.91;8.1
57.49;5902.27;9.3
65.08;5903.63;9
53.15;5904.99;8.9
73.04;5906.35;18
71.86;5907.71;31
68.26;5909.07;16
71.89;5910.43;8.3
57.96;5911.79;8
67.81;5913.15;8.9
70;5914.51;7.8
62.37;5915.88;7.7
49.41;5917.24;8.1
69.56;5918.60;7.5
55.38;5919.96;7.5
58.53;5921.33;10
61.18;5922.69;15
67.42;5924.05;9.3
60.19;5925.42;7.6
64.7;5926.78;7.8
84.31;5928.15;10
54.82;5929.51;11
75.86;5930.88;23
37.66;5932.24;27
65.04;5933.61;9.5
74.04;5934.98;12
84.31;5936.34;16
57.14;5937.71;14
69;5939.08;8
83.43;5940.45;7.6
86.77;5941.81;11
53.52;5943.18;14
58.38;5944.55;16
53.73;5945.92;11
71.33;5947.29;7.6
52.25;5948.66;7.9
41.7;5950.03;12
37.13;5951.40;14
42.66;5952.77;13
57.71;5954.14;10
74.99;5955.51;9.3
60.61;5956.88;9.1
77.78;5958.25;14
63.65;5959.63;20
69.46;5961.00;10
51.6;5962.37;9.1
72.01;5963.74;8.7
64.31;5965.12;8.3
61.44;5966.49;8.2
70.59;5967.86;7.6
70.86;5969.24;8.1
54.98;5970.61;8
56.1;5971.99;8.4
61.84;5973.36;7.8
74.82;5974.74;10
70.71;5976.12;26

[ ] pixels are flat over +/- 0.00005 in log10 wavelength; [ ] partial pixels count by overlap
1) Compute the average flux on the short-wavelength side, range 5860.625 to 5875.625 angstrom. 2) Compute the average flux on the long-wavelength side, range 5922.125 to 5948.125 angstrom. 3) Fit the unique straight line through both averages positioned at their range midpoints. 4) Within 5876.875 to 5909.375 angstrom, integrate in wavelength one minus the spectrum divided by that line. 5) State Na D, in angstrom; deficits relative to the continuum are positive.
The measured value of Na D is 0.8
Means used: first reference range 60.5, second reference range 66.4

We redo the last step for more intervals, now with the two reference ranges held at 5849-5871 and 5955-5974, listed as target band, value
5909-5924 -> 0.41 angstrom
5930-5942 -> -0.86 angstrom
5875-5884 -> 1.36 angstrom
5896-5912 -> 0.11 angstrom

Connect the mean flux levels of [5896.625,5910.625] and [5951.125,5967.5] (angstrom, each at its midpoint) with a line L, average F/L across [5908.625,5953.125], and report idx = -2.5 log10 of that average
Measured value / 0.012 mag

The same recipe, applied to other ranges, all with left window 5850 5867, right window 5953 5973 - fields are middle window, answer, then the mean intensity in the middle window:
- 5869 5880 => 0.17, 55.6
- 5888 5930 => 0.04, 62.1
